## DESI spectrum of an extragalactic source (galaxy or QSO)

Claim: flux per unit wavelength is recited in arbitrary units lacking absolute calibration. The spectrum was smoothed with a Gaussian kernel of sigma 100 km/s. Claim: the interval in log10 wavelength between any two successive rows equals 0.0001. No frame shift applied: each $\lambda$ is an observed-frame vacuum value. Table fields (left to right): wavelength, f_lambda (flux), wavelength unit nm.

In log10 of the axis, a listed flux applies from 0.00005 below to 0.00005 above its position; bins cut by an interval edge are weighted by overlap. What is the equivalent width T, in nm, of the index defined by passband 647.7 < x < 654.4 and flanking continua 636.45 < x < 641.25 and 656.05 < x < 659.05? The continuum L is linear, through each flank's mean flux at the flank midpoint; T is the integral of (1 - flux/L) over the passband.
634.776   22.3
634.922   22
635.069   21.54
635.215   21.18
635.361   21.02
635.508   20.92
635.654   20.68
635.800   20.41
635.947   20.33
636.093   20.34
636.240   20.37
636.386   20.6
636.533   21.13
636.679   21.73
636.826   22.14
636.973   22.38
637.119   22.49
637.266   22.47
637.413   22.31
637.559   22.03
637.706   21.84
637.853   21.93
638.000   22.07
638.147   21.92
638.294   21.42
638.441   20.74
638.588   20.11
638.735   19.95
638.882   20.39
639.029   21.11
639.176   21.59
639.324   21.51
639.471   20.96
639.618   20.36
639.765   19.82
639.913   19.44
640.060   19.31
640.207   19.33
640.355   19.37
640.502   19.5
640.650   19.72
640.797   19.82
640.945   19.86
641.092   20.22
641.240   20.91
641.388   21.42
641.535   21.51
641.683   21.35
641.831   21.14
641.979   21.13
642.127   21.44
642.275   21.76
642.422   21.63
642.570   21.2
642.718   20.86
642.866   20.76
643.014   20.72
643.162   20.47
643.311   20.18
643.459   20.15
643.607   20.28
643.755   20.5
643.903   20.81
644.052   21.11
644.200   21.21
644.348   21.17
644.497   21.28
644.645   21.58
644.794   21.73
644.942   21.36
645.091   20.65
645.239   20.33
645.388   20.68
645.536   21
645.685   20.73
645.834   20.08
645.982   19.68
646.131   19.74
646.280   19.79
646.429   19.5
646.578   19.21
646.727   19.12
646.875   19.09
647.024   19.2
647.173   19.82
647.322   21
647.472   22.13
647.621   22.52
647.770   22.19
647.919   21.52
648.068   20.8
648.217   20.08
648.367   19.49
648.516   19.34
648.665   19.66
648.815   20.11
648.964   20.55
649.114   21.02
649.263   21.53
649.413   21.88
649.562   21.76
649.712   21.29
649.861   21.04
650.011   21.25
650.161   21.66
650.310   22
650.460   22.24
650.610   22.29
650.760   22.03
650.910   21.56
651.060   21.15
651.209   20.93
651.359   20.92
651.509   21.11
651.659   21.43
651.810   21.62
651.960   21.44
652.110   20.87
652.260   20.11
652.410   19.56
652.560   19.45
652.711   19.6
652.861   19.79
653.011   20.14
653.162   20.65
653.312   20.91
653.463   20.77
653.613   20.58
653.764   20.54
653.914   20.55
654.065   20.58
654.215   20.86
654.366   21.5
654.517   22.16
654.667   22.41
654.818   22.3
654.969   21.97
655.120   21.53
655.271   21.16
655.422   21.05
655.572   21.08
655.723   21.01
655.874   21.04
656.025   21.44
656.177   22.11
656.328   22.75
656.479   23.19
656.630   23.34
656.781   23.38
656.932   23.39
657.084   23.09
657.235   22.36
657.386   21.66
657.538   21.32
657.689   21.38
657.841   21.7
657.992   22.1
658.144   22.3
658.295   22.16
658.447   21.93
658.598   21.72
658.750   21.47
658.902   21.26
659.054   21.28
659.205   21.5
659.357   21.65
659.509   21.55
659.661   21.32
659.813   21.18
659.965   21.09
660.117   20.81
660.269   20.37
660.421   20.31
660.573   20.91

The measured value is 0.26 nm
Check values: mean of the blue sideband 20.9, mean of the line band 20.9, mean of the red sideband 22.2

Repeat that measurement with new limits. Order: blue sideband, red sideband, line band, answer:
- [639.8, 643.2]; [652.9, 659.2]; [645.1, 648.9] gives 0.12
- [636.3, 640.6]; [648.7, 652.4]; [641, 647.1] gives 0.14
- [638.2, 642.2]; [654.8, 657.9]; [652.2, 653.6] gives 0.10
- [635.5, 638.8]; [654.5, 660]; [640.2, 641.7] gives 0.08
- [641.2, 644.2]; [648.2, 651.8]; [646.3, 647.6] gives 0.07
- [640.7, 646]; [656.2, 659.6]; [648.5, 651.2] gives 0.02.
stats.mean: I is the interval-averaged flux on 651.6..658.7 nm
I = 21.4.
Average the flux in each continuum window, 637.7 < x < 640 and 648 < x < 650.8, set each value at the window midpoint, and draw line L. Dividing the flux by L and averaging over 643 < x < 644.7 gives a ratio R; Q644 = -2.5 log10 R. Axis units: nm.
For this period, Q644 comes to 0.01 mag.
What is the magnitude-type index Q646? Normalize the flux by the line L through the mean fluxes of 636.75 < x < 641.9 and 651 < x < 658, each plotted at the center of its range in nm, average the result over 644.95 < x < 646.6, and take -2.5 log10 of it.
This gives 0.05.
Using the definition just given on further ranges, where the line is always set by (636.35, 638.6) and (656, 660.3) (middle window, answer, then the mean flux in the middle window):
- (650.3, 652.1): 0.02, 21.5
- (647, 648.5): 0.05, 20.9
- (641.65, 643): 0.03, 21.2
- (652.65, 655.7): 0.04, 21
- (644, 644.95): 0.02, 21.4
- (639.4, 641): 0.11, 19.8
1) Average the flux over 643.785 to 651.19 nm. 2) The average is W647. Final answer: 20.8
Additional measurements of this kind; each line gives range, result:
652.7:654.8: 20.9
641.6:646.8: 20.7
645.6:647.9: 20.3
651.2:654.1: 20.6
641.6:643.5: 21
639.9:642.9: 20.6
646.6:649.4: 20.5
